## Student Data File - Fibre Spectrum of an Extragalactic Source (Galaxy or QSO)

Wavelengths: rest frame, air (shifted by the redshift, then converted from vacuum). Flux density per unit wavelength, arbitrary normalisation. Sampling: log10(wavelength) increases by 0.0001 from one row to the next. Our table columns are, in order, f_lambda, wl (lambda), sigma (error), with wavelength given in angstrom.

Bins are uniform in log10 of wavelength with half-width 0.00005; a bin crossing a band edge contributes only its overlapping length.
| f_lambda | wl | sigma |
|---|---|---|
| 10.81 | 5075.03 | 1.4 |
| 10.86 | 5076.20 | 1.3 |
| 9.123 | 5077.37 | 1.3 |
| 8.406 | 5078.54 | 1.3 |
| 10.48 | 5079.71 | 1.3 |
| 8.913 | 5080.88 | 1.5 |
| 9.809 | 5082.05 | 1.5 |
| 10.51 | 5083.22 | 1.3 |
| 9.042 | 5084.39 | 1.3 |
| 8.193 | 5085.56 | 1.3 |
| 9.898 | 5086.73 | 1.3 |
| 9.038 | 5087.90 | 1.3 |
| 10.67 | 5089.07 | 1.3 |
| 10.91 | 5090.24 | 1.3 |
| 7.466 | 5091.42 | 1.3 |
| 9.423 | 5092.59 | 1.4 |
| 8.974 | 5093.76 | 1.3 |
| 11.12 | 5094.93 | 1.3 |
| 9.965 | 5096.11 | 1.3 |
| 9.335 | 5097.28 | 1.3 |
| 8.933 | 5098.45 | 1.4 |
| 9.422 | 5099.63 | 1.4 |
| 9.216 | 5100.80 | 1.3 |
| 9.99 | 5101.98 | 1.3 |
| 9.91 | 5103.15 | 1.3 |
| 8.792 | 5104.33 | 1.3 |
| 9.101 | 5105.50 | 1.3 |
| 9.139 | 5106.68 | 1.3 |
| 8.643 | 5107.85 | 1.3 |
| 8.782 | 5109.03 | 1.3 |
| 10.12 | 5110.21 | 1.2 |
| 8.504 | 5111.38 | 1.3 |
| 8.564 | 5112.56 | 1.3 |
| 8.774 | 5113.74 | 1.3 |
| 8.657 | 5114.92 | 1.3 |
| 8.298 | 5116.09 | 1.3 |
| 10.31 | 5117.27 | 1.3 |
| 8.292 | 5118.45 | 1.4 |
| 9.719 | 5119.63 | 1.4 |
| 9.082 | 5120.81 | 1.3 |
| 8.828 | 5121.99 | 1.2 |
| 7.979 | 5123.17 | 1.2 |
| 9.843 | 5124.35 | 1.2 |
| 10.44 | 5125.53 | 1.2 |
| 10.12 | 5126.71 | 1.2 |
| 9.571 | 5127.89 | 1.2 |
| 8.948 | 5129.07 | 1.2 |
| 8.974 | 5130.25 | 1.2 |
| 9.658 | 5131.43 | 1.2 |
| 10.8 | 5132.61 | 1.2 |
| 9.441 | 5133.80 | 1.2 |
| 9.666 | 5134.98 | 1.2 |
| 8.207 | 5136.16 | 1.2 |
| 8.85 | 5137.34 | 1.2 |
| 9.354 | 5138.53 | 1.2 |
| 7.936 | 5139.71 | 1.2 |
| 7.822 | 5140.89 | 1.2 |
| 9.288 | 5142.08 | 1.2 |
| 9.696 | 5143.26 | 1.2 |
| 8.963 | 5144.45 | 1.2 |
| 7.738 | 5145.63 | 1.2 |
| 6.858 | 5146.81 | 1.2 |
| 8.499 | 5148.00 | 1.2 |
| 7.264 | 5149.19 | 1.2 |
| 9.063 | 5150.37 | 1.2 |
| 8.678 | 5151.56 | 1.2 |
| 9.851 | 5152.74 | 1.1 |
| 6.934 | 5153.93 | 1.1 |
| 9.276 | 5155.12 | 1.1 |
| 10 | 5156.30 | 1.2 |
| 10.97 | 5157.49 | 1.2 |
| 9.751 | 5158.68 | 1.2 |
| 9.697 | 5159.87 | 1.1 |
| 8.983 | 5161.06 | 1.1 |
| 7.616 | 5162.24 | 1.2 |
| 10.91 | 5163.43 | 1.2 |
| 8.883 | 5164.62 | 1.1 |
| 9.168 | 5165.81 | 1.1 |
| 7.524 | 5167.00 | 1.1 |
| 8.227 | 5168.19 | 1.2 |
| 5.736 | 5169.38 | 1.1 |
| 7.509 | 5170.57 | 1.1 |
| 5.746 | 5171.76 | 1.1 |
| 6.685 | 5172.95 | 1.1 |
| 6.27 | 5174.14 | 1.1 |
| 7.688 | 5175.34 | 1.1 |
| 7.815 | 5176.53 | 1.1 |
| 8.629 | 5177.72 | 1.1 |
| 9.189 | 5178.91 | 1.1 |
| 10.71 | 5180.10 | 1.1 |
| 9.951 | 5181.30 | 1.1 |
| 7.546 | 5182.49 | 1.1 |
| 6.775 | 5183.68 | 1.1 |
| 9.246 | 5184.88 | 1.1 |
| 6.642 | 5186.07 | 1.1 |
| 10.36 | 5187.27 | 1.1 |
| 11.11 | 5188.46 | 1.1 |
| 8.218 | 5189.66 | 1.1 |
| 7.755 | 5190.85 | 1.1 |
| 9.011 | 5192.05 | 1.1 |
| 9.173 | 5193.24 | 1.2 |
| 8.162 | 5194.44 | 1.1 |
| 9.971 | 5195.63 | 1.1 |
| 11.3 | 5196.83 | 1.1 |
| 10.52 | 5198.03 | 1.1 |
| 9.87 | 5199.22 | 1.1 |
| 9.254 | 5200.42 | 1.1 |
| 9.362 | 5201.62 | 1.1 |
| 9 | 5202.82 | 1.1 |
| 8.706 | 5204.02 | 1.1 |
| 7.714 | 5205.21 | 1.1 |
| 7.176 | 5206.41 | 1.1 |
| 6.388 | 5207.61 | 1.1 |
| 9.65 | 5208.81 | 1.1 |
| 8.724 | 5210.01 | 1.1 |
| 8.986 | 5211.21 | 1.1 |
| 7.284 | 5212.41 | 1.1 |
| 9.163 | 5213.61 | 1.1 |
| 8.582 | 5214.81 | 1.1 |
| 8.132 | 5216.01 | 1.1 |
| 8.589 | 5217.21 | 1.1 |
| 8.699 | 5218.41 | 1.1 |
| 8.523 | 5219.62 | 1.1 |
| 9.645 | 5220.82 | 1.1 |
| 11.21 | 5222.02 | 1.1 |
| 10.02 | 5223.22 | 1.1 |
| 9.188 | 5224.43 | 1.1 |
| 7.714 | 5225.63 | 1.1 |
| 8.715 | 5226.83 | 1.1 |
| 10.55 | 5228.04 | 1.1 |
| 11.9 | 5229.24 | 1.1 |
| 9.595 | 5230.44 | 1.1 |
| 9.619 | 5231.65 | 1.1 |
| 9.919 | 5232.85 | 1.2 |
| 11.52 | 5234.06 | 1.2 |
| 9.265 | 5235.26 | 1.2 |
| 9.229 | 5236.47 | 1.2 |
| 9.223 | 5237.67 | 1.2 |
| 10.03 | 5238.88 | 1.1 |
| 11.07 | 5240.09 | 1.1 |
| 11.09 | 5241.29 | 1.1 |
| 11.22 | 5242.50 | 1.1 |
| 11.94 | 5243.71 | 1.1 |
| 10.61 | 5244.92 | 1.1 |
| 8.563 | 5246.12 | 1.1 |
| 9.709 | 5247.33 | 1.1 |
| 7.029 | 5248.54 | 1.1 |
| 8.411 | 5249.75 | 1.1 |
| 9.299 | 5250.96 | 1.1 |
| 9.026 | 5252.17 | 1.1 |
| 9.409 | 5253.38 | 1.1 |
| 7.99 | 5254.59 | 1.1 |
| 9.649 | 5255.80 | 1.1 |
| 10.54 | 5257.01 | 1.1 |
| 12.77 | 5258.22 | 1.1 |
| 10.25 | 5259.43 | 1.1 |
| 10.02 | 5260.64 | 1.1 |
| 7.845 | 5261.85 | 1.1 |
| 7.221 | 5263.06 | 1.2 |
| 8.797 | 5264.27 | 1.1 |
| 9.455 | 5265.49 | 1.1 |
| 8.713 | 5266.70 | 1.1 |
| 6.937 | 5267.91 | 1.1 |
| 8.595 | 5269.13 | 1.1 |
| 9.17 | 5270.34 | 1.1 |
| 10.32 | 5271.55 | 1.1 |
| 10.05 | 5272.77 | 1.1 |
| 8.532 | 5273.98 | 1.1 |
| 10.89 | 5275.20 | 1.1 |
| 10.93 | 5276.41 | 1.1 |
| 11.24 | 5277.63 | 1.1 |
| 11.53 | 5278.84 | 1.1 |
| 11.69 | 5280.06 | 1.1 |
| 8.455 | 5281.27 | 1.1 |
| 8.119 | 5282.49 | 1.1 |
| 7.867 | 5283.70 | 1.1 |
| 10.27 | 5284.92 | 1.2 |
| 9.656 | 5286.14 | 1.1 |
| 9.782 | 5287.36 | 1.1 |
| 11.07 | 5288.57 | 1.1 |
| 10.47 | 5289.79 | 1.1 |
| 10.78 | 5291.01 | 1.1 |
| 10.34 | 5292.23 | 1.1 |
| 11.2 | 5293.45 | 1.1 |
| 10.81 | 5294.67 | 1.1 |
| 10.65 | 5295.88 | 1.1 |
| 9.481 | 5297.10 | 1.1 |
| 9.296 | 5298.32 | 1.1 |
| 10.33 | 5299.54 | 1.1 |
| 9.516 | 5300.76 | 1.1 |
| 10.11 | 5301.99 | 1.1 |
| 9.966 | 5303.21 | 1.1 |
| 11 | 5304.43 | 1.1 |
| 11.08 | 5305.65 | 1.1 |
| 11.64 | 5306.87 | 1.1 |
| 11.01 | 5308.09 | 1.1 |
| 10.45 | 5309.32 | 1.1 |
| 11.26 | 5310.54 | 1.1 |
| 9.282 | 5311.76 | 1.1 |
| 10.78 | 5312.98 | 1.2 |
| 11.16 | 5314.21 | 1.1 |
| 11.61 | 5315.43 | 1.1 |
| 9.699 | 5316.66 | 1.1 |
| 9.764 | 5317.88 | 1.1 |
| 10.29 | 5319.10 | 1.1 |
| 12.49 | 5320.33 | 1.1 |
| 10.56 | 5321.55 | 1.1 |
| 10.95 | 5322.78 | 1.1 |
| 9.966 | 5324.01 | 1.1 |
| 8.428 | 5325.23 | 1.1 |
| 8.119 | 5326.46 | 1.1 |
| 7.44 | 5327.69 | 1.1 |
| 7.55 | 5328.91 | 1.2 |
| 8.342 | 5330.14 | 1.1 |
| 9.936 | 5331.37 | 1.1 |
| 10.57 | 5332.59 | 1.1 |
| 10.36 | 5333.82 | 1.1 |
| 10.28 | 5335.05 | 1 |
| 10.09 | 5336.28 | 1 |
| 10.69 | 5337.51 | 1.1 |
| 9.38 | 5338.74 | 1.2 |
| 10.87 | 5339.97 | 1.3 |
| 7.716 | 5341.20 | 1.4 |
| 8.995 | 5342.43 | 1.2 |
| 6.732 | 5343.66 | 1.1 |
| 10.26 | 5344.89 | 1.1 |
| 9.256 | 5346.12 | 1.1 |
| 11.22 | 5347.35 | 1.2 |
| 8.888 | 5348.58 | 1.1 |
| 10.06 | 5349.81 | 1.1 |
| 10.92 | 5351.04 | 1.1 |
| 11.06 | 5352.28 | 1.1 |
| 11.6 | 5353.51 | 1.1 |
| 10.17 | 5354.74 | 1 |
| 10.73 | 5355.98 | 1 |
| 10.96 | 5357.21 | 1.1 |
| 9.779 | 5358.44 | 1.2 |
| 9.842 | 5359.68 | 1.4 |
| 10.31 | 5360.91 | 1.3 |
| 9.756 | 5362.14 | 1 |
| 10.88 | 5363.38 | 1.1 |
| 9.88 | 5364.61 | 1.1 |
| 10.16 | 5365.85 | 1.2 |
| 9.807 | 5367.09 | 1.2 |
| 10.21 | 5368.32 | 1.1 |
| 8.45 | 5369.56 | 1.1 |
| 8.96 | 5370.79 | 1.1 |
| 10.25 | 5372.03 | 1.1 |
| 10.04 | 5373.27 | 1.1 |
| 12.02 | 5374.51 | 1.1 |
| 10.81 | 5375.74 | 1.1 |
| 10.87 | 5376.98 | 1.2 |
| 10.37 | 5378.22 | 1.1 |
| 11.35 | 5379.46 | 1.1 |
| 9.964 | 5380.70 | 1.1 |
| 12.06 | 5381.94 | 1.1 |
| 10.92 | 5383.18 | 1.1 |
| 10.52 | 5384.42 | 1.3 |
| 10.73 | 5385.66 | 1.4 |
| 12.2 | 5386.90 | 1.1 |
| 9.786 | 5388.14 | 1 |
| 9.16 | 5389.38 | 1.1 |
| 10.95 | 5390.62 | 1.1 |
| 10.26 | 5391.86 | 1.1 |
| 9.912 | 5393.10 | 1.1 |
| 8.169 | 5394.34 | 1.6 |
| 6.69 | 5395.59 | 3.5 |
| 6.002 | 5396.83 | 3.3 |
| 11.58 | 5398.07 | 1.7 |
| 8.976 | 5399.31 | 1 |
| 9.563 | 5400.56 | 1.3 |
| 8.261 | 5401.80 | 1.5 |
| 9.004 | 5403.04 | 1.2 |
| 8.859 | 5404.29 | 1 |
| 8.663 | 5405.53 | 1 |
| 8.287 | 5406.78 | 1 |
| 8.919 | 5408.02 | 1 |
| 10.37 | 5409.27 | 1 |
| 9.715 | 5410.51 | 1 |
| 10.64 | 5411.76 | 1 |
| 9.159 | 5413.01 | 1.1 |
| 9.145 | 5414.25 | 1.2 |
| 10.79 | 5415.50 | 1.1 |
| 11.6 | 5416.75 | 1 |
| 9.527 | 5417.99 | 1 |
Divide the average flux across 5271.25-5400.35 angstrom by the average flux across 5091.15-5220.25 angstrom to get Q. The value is 1.1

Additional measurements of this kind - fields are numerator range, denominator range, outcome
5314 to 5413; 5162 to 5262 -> 1.09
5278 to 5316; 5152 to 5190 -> 1.21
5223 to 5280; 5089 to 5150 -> 1.06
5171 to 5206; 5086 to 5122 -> 0.94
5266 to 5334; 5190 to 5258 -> 1.07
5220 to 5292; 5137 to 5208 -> 1.13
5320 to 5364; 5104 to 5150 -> 1.10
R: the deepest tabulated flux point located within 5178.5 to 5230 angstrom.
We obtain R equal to 6.388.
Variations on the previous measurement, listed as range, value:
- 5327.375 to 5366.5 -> 6.732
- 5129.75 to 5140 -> 7.936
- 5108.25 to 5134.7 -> 7.979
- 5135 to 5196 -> 5.736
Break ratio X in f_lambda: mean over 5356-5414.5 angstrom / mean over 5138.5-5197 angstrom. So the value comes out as 1.15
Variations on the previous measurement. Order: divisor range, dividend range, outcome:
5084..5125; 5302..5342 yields 1.09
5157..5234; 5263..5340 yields 1.13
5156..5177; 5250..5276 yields 1.13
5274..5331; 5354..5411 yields 0.98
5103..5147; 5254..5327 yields 1.11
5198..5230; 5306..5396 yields 1.12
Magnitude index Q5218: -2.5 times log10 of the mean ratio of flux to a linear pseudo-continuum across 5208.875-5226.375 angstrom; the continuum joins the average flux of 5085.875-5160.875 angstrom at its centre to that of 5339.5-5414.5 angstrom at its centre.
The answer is 0.06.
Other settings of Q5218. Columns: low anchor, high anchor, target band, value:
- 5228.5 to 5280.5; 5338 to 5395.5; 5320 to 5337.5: 0.04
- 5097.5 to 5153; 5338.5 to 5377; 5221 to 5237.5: -0.04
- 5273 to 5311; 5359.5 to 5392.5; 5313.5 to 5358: 0.05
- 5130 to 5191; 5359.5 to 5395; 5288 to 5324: -0.09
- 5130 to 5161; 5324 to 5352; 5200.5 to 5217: 0.09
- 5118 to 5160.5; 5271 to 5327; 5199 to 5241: 0.05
